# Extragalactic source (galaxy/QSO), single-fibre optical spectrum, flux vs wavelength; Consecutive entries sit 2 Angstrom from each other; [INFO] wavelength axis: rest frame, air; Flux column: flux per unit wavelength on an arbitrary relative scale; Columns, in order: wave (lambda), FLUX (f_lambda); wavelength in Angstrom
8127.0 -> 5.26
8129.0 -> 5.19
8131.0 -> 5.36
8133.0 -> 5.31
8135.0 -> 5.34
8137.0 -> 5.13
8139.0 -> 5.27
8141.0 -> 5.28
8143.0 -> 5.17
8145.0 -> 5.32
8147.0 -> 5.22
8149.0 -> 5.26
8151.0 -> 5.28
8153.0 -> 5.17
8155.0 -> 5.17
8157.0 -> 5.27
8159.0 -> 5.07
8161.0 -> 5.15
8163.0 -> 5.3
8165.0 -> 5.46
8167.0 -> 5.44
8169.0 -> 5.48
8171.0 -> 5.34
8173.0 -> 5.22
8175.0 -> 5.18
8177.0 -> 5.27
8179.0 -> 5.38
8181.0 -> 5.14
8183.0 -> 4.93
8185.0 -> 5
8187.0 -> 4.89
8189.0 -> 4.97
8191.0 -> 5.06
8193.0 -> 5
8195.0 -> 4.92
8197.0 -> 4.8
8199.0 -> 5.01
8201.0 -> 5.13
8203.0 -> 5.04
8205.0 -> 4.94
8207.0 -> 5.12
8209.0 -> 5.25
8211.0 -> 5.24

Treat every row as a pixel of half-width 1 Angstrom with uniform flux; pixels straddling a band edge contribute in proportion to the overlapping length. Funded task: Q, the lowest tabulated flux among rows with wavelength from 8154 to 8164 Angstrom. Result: 5.07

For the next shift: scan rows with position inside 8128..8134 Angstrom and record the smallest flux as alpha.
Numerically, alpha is 5.19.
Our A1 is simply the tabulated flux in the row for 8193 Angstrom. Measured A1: 5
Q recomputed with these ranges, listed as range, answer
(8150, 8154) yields 5.17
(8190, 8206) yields 4.8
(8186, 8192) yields 4.89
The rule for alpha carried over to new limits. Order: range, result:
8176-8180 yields 5.27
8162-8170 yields 5.3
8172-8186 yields 4.93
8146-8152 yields 5.22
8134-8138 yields 5.13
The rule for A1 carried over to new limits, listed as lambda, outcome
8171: 5.34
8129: 5.19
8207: 5.12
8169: 5.48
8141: 5.28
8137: 5.13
